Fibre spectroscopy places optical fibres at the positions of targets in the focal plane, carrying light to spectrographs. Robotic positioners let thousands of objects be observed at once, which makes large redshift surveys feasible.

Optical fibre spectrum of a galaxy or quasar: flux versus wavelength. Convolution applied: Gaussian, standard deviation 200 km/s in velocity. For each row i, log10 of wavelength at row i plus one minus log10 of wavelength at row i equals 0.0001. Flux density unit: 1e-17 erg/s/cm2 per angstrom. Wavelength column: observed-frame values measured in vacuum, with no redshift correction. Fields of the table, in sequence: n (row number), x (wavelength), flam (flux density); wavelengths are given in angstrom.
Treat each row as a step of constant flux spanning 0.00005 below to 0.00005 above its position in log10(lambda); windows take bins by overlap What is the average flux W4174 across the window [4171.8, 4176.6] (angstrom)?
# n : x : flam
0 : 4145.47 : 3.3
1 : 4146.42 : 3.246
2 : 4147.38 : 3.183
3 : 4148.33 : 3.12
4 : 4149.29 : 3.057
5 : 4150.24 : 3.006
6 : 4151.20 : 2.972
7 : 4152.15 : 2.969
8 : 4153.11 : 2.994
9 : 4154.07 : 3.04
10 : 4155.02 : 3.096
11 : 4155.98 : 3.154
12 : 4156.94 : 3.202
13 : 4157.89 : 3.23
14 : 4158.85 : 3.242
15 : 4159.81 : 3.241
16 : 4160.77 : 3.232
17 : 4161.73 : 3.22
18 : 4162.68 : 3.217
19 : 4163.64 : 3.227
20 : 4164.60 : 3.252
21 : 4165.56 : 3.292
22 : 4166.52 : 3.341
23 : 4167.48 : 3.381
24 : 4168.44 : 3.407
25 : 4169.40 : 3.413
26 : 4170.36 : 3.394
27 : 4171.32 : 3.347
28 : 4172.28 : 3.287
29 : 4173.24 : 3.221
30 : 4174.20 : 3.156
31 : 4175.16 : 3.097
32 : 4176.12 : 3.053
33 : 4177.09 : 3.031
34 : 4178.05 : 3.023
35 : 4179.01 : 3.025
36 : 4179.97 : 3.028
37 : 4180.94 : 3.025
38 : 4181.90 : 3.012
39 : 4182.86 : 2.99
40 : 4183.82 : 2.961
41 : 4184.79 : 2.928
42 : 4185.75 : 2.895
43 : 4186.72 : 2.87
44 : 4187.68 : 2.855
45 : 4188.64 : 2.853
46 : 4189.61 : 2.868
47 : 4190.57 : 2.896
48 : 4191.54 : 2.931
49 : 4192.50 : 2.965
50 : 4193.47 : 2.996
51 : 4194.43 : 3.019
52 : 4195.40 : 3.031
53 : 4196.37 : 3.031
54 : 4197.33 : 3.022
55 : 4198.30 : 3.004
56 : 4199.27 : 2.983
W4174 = 3.17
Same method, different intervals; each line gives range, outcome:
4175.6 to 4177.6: 3.04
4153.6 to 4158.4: 3.15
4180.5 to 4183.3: 3.02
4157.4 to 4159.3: 3.24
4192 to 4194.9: 3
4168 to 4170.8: 3.4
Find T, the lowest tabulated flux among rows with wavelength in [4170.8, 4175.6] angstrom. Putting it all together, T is 3.097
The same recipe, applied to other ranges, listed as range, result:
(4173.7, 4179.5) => 3.023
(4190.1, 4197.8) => 2.896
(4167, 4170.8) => 3.381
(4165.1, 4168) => 3.292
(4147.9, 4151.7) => 2.972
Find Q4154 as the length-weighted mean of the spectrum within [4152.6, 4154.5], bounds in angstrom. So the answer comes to 3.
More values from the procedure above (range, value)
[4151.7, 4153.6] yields 2.97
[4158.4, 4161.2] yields 3.23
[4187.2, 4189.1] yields 2.86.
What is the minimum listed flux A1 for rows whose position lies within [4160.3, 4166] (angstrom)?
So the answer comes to 3.217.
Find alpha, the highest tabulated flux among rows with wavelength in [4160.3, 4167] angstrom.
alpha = 3.341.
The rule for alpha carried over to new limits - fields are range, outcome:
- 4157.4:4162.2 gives 3.242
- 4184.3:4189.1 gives 2.928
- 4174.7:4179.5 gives 3.097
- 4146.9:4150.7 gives 3.183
